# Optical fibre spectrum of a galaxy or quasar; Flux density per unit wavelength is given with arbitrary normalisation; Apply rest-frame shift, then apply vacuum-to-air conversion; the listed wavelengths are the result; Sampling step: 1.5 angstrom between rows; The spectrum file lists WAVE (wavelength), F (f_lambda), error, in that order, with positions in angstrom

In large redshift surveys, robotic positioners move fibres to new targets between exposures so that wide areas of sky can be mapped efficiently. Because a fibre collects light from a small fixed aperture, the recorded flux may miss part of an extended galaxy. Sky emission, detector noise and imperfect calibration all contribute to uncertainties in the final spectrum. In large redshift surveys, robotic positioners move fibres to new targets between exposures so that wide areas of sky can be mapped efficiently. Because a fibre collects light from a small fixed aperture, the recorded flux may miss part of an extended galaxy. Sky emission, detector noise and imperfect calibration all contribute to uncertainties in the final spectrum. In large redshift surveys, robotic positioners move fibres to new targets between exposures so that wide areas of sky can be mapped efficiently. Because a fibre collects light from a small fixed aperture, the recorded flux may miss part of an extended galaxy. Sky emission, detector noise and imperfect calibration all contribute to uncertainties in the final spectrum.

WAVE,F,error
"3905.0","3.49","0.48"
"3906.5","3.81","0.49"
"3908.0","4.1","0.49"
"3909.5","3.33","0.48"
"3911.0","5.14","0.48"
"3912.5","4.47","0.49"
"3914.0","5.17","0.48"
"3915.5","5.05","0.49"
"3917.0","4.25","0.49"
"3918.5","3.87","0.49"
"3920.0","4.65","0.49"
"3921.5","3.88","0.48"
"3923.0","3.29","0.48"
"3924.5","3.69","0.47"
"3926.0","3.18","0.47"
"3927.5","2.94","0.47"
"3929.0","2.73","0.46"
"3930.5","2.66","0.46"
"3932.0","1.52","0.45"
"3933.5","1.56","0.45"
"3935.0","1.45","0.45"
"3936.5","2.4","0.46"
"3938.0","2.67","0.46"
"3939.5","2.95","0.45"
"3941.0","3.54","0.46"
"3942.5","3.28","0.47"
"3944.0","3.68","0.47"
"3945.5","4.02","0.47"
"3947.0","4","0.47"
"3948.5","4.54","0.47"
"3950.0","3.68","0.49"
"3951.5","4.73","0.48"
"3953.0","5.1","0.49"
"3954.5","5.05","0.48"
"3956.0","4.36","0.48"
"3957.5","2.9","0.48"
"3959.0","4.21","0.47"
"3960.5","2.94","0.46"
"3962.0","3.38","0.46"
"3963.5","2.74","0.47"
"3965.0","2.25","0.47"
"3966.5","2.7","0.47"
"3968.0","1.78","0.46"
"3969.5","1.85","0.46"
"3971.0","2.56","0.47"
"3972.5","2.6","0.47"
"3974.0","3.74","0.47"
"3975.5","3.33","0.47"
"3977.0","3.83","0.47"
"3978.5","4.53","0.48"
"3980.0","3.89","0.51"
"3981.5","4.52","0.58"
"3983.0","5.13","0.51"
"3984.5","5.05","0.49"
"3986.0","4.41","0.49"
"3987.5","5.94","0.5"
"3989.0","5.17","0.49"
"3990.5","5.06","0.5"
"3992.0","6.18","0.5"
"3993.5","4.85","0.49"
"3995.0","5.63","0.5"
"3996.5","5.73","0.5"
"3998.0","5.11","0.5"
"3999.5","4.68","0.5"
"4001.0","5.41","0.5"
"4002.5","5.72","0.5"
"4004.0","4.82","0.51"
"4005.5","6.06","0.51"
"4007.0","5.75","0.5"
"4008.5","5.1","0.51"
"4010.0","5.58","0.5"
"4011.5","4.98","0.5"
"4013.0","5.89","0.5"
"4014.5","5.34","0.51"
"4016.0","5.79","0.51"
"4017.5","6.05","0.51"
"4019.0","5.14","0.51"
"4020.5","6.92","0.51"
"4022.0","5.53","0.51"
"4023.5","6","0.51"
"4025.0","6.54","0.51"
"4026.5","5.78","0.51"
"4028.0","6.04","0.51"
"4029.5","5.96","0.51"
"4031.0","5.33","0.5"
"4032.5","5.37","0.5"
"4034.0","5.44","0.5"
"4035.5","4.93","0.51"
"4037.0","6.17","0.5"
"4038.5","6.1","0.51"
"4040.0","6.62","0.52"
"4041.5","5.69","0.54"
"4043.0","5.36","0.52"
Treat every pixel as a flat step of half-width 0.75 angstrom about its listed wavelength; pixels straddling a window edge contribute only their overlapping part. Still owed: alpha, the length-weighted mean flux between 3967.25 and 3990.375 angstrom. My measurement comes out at 3.92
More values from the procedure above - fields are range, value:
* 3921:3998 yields 3.7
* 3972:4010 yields 4.92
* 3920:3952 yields 3.18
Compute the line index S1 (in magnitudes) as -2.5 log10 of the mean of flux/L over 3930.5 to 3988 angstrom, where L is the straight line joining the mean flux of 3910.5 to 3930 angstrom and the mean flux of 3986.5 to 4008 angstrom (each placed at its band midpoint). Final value 0.34 mag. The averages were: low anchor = 3.99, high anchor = 5.42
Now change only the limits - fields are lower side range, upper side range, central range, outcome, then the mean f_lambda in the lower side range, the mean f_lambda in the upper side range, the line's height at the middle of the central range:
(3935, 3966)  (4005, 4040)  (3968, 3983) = 0.26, 3.56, 5.75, 4.32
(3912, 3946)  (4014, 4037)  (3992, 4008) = -0.06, 3.33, 5.76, 5.12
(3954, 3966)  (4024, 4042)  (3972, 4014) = -0.10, 3.43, 5.84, 4.52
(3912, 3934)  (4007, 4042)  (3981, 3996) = -0.05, 3.54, 5.75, 4.97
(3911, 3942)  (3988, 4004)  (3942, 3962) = 0.01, 3.34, 5.34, 4.07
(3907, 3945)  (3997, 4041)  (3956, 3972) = 0.47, 3.42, 5.66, 4.34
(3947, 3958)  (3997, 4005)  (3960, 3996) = 0.22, 4.35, 5.19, 4.79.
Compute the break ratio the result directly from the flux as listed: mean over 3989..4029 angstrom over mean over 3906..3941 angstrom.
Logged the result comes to 1.63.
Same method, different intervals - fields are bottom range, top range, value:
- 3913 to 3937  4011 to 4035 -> 1.75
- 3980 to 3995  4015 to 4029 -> 1.17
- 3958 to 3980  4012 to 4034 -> 1.90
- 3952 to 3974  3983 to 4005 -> 1.64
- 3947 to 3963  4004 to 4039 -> 1.40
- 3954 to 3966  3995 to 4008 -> 1.58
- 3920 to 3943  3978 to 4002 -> 1.79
